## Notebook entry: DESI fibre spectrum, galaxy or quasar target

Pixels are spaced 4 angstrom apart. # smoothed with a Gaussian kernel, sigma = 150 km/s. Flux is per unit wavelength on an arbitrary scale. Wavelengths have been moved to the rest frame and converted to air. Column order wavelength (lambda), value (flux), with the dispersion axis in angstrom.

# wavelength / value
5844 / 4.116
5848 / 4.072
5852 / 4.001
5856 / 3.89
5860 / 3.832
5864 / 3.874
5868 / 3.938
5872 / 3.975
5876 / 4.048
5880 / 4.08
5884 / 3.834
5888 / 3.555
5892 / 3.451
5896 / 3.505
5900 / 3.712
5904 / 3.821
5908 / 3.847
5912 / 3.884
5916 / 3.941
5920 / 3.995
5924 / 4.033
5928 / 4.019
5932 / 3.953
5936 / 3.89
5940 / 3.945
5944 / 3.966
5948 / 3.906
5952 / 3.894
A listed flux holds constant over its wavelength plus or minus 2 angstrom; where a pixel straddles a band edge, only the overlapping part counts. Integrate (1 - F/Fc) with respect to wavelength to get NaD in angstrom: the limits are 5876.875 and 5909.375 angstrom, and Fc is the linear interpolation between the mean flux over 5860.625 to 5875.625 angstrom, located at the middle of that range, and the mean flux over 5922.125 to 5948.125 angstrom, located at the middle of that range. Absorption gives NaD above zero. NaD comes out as 1.73 angstrom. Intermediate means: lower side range 3.93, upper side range 3.96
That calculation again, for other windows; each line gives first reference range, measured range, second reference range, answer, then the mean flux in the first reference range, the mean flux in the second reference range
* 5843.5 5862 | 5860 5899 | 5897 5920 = 1.03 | 3.97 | 3.84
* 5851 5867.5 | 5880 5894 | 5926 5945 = 0.85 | 3.9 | 3.95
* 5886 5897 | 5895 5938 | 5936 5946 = -1.81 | 3.5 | 3.94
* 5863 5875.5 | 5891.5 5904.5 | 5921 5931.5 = 1.18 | 3.95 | 4.01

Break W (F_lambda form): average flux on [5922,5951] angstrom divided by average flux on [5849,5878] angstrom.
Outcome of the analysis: 1.0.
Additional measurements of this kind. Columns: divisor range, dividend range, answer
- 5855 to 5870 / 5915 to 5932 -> 1.03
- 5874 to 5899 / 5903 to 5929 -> 1.05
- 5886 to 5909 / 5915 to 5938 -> 1.09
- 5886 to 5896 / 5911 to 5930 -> 1.14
